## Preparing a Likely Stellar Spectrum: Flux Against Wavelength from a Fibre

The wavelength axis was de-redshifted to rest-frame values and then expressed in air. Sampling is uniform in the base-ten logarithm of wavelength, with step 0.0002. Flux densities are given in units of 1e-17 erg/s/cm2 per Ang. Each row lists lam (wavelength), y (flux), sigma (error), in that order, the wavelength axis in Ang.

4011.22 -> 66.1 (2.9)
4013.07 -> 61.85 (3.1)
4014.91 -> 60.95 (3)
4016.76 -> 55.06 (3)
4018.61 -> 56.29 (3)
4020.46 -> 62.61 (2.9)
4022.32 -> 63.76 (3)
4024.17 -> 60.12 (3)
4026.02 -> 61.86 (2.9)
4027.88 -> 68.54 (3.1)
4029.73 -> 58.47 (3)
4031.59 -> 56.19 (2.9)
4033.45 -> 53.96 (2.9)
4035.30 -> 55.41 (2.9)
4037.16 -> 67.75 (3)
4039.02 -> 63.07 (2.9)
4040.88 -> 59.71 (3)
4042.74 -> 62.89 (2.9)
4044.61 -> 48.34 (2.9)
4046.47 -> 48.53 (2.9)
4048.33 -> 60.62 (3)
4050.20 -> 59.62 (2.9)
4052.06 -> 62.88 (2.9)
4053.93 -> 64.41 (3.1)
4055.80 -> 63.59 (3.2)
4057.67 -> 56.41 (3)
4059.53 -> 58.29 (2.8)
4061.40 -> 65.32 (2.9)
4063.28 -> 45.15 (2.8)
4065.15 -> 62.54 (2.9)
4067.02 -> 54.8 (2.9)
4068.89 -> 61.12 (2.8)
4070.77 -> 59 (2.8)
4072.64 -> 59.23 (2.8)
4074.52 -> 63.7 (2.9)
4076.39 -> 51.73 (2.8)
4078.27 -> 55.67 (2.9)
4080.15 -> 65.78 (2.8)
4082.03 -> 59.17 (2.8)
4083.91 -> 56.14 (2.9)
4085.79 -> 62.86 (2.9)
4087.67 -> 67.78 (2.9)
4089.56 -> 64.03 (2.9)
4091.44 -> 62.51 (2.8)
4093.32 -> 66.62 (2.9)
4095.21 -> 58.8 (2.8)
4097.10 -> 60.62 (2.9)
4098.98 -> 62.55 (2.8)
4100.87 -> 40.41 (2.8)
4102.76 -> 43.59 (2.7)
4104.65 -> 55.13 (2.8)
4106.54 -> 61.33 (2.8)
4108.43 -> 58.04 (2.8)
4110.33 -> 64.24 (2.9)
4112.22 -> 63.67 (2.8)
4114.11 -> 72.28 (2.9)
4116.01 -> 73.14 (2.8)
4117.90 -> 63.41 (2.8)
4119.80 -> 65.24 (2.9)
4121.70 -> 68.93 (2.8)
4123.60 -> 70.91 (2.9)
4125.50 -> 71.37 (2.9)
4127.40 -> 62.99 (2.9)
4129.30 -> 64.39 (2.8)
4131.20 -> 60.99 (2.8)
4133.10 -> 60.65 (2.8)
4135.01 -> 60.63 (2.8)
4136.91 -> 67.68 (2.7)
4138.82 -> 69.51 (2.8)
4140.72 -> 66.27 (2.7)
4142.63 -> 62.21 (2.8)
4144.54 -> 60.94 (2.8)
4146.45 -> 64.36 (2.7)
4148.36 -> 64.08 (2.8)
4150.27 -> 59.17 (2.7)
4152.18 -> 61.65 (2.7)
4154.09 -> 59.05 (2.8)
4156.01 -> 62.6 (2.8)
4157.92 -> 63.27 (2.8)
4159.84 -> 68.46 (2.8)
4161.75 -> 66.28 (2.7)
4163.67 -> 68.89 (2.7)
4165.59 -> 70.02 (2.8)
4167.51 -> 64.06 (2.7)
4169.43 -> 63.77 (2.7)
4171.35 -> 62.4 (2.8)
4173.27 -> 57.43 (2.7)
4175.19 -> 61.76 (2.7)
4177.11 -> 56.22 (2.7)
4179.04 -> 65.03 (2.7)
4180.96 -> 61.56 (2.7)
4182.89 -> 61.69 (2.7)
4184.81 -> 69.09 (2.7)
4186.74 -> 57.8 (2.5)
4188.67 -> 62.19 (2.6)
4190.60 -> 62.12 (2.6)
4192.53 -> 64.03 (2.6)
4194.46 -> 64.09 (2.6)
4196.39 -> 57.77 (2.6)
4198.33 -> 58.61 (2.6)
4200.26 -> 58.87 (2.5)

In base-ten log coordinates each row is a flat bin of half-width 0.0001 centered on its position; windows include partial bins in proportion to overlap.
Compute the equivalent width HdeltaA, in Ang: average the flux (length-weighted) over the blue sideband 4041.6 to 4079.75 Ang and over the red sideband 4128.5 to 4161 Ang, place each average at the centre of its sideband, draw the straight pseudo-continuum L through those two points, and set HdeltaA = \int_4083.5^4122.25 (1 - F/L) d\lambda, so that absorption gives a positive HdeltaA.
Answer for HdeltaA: -0.4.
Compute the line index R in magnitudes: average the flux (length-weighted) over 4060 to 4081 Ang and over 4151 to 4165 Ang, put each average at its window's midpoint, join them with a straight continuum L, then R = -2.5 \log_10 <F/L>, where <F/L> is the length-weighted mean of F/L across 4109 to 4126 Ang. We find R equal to -0.10 mag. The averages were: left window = 58.5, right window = 64.4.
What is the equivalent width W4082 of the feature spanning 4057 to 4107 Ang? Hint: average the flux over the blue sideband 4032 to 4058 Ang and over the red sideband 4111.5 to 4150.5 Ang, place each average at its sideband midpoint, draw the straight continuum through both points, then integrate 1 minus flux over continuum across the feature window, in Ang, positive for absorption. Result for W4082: 2.7 Ang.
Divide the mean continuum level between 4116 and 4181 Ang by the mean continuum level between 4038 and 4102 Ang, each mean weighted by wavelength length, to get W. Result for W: 1.08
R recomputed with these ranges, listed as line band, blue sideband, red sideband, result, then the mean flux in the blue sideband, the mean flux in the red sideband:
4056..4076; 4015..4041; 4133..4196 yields 0.046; 60.2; 63.3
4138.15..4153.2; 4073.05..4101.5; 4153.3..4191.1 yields -0.020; 60.1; 63.2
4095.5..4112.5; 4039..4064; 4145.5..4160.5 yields 0.078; 58.4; 62.7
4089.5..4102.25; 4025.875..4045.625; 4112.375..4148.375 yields 0.088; 59.5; 65.8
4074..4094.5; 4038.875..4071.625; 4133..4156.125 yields -0.024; 58.6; 63.1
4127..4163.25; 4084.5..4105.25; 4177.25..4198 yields -0.052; 58.6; 62.1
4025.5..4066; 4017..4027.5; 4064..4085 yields 0.014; 60.9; 58.9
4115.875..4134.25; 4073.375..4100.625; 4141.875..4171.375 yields -0.057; 60.7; 63.9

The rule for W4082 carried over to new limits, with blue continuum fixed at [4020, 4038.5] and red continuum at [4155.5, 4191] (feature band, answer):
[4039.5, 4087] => 2.07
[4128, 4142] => -0.33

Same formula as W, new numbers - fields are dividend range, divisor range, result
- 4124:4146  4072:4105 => 1.10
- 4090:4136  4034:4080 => 1.06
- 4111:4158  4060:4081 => 1.11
